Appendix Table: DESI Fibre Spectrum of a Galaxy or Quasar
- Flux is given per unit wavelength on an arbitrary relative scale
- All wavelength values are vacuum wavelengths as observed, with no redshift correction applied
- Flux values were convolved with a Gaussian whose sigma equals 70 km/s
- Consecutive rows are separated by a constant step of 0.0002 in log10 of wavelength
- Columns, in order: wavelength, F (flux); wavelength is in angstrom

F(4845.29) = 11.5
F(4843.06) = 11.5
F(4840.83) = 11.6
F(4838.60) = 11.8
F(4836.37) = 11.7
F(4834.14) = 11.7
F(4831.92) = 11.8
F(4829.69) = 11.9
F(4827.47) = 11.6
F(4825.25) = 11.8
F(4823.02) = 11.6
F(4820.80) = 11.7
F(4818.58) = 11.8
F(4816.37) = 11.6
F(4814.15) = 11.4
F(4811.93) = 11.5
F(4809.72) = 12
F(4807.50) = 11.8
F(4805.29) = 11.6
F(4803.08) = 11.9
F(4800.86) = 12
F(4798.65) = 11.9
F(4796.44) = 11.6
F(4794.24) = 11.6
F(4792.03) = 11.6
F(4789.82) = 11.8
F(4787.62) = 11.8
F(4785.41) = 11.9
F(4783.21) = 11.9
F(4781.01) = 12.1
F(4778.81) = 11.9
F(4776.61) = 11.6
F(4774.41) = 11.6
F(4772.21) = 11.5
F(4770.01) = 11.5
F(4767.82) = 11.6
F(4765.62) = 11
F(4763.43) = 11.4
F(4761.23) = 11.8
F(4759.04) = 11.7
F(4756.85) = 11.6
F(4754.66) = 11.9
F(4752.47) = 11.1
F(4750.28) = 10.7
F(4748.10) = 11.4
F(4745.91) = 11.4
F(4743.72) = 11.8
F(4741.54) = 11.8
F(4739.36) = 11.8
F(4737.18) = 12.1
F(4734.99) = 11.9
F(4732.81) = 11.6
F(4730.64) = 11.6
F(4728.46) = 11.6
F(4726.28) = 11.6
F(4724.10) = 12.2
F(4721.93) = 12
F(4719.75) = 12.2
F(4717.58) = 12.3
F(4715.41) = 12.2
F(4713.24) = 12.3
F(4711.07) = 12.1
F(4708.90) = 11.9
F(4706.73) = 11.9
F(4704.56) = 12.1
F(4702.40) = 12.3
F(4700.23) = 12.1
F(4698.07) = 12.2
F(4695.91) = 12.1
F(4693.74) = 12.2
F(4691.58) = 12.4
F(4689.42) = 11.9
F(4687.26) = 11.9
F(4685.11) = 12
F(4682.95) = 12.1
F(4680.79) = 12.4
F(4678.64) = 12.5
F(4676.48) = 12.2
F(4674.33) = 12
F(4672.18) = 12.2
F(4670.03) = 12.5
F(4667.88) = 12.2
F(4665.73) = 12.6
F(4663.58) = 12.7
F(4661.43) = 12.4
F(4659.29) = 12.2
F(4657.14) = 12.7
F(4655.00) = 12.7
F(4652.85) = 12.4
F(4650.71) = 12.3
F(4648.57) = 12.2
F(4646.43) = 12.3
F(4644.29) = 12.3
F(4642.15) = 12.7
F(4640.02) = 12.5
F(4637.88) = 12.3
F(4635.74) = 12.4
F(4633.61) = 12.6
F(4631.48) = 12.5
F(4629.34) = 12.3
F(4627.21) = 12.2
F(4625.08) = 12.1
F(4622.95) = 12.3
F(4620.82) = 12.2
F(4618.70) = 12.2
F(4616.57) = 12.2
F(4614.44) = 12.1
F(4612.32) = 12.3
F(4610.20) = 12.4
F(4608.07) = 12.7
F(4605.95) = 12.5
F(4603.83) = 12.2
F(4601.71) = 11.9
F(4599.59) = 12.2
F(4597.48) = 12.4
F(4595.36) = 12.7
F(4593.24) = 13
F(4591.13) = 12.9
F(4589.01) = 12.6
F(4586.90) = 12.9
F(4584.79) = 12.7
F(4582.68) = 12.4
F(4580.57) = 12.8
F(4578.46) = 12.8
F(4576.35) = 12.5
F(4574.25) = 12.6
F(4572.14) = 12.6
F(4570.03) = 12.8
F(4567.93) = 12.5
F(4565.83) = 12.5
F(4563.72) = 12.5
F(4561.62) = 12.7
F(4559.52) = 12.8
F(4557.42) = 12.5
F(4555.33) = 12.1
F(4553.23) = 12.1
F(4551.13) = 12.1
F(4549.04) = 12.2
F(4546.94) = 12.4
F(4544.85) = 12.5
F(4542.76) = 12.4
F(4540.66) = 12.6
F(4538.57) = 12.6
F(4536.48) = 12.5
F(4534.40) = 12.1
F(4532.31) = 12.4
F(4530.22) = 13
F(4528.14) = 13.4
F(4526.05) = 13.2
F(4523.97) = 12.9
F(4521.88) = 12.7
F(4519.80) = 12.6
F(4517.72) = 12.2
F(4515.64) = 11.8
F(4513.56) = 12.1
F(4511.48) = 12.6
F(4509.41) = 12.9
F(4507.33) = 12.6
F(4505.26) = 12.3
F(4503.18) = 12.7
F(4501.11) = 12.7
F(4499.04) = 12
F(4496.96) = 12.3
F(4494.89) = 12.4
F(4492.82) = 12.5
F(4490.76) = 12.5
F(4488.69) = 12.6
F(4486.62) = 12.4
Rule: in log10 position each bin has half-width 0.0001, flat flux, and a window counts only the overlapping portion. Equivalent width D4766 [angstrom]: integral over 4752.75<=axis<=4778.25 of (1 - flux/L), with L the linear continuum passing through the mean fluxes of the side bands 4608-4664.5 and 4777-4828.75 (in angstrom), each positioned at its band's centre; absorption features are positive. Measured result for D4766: 0.7 angstrom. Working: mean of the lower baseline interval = 12.4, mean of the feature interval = 11.6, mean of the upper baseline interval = 11.8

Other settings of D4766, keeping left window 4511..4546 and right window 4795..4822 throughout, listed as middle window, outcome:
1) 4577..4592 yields -0.39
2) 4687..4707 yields -0.10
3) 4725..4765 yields 1.10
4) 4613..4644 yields -0.15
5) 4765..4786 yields 0.29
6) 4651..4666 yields -0.41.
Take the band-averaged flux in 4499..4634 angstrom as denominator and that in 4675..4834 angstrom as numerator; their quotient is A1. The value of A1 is 0.9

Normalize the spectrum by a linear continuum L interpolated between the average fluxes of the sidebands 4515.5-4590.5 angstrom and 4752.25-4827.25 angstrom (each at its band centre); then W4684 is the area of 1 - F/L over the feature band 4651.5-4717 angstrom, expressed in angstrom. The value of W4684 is -0.9 angstrom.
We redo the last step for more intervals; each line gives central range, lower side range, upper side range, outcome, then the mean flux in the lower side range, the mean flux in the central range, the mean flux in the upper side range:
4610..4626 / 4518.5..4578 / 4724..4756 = 0.00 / 12.6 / 12.2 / 11.6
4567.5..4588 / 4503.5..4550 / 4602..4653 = -0.37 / 12.5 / 12.7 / 12.3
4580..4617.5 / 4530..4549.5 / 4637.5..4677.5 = -0.21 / 12.5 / 12.5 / 12.4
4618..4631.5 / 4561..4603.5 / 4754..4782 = 0.14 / 12.6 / 12.2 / 11.6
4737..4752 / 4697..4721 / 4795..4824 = 0.60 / 12.1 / 11.5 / 11.7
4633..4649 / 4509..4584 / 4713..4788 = -0.34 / 12.5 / 12.4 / 11.7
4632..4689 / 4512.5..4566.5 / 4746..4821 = -1.34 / 12.5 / 12.4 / 11.6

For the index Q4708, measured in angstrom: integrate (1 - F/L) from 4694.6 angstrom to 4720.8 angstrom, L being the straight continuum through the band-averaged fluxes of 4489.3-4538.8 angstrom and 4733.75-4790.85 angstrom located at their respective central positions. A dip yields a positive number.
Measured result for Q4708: -0.7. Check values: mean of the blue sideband 12.5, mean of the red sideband 11.6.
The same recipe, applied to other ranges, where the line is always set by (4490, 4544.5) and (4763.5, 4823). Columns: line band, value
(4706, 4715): -0.09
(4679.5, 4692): -0.09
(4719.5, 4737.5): 0.08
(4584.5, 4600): -0.48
